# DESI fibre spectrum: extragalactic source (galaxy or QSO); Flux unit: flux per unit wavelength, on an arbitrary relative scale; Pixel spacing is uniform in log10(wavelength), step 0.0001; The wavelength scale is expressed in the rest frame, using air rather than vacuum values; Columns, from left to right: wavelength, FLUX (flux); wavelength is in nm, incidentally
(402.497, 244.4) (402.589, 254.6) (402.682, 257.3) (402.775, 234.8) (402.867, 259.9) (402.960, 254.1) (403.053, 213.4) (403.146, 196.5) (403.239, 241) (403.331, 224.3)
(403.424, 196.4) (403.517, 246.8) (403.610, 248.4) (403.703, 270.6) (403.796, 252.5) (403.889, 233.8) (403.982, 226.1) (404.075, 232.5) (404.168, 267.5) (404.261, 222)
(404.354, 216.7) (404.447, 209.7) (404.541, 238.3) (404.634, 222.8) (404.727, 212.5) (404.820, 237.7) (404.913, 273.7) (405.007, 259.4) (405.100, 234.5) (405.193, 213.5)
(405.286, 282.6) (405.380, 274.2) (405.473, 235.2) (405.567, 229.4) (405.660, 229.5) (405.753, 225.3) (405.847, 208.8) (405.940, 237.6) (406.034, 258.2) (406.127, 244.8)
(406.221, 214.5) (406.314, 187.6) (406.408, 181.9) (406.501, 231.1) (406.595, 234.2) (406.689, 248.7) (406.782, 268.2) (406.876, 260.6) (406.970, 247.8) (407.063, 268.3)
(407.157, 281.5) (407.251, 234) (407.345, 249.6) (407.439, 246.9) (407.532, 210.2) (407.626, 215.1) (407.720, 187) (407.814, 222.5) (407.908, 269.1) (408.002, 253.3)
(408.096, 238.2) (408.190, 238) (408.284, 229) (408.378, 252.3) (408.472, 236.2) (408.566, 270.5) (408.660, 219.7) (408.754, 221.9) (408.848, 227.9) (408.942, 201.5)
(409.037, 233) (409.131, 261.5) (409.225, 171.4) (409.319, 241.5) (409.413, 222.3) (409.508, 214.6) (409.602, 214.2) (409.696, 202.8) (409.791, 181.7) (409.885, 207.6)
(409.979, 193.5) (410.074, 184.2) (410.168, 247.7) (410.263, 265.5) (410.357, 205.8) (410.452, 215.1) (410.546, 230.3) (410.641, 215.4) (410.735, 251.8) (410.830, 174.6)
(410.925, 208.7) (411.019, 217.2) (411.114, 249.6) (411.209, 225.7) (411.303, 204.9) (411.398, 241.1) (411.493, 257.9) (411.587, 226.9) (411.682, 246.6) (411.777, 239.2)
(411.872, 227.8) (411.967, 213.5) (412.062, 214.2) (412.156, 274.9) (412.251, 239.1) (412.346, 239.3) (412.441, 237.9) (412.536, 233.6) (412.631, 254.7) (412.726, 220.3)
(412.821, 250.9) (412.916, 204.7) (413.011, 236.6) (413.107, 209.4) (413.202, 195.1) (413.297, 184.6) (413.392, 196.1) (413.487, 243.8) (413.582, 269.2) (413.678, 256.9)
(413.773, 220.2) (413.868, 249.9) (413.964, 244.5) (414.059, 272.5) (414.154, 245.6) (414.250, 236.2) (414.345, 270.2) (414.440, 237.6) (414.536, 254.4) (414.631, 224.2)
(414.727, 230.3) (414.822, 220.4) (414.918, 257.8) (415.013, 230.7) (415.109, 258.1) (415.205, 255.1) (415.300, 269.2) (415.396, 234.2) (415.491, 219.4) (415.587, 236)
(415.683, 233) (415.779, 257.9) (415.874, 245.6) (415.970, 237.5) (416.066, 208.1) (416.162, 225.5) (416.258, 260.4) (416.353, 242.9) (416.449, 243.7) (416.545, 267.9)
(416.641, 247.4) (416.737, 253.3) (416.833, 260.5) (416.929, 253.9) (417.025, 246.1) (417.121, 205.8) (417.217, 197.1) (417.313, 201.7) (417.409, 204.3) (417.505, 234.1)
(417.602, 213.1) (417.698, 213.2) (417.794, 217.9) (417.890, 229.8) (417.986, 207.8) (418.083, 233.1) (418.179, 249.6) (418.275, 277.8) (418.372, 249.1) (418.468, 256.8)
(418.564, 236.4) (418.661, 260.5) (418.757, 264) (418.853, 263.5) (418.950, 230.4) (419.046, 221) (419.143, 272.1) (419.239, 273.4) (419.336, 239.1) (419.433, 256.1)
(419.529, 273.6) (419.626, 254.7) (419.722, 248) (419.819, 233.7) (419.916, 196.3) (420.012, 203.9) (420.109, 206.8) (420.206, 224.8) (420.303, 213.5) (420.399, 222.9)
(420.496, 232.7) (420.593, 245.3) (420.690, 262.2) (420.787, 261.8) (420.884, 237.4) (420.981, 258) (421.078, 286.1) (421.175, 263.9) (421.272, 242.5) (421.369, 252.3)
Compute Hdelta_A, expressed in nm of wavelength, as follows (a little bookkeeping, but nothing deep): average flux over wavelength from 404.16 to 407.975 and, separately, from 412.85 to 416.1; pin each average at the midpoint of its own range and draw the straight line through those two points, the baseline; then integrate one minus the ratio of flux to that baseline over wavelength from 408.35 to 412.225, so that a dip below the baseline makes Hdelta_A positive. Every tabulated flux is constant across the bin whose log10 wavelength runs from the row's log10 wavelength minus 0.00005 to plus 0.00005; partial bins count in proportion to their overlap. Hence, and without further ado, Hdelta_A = 0.194 nm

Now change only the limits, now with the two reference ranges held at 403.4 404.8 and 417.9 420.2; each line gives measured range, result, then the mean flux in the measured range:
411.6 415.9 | 0.043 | 237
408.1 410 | 0.113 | 223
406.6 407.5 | -0.072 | 254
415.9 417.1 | -0.016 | 245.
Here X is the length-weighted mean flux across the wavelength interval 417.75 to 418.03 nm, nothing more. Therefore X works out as 219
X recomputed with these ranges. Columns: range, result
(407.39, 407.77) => 215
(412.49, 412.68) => 244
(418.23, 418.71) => 256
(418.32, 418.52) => 253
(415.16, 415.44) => 253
